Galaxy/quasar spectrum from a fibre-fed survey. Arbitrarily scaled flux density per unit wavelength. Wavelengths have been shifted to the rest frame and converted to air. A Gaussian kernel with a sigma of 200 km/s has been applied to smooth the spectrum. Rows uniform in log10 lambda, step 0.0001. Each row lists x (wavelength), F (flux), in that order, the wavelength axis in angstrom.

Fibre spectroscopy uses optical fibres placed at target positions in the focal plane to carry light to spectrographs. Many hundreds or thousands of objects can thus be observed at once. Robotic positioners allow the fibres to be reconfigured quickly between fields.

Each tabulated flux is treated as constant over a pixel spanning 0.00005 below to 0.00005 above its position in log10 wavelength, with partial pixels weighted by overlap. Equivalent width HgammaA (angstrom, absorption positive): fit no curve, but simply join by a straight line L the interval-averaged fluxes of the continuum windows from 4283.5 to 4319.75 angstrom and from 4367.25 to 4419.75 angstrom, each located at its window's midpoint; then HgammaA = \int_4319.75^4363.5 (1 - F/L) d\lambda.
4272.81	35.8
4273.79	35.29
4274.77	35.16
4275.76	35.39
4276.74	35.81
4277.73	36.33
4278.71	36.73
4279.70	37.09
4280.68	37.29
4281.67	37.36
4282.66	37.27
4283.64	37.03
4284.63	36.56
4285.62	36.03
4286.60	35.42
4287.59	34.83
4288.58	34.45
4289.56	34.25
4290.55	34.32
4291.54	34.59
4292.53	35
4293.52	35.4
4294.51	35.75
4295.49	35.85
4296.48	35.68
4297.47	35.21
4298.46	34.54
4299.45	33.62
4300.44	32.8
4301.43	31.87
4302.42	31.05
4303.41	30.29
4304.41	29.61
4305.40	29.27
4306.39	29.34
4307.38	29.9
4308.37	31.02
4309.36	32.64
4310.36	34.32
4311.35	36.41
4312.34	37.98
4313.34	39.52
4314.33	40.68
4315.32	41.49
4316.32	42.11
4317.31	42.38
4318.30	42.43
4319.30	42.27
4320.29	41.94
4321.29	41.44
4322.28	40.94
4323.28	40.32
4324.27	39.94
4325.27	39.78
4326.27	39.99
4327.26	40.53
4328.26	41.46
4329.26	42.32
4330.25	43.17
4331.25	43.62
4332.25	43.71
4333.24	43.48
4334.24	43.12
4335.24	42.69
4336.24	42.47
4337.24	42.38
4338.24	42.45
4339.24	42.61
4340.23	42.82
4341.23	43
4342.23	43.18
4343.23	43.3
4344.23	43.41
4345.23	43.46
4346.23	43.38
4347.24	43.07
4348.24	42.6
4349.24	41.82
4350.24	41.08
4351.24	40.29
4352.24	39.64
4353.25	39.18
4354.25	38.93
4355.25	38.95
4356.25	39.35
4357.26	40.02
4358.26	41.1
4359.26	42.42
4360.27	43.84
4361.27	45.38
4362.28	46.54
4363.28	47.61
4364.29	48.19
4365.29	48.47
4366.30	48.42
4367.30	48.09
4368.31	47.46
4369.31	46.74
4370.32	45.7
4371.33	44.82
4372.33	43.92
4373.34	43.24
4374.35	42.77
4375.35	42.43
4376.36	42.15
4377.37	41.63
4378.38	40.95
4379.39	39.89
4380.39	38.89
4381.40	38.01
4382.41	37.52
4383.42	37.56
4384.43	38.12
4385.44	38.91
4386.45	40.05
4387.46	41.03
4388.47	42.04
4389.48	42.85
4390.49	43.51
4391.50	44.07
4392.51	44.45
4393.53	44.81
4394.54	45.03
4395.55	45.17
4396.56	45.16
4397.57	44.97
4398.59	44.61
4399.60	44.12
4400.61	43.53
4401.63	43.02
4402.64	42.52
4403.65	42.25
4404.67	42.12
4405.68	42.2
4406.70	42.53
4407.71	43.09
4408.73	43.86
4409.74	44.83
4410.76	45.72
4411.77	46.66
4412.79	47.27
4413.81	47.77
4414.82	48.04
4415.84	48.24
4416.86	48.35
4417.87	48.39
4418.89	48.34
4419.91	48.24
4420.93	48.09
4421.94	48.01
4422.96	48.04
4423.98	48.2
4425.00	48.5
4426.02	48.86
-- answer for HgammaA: -3.6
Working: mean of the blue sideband 35.3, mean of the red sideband 43.6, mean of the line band 42.1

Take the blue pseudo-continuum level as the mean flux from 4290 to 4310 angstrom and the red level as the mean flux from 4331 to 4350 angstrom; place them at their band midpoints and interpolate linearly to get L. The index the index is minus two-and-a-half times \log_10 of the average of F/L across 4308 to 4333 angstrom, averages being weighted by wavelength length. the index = -0.061 mag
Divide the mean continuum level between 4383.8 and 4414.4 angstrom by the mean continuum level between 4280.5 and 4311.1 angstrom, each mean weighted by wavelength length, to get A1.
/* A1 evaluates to 1.3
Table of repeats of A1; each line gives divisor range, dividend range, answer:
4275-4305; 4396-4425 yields 1.31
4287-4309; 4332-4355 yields 1.27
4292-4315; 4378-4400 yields 1.24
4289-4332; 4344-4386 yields 1.15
